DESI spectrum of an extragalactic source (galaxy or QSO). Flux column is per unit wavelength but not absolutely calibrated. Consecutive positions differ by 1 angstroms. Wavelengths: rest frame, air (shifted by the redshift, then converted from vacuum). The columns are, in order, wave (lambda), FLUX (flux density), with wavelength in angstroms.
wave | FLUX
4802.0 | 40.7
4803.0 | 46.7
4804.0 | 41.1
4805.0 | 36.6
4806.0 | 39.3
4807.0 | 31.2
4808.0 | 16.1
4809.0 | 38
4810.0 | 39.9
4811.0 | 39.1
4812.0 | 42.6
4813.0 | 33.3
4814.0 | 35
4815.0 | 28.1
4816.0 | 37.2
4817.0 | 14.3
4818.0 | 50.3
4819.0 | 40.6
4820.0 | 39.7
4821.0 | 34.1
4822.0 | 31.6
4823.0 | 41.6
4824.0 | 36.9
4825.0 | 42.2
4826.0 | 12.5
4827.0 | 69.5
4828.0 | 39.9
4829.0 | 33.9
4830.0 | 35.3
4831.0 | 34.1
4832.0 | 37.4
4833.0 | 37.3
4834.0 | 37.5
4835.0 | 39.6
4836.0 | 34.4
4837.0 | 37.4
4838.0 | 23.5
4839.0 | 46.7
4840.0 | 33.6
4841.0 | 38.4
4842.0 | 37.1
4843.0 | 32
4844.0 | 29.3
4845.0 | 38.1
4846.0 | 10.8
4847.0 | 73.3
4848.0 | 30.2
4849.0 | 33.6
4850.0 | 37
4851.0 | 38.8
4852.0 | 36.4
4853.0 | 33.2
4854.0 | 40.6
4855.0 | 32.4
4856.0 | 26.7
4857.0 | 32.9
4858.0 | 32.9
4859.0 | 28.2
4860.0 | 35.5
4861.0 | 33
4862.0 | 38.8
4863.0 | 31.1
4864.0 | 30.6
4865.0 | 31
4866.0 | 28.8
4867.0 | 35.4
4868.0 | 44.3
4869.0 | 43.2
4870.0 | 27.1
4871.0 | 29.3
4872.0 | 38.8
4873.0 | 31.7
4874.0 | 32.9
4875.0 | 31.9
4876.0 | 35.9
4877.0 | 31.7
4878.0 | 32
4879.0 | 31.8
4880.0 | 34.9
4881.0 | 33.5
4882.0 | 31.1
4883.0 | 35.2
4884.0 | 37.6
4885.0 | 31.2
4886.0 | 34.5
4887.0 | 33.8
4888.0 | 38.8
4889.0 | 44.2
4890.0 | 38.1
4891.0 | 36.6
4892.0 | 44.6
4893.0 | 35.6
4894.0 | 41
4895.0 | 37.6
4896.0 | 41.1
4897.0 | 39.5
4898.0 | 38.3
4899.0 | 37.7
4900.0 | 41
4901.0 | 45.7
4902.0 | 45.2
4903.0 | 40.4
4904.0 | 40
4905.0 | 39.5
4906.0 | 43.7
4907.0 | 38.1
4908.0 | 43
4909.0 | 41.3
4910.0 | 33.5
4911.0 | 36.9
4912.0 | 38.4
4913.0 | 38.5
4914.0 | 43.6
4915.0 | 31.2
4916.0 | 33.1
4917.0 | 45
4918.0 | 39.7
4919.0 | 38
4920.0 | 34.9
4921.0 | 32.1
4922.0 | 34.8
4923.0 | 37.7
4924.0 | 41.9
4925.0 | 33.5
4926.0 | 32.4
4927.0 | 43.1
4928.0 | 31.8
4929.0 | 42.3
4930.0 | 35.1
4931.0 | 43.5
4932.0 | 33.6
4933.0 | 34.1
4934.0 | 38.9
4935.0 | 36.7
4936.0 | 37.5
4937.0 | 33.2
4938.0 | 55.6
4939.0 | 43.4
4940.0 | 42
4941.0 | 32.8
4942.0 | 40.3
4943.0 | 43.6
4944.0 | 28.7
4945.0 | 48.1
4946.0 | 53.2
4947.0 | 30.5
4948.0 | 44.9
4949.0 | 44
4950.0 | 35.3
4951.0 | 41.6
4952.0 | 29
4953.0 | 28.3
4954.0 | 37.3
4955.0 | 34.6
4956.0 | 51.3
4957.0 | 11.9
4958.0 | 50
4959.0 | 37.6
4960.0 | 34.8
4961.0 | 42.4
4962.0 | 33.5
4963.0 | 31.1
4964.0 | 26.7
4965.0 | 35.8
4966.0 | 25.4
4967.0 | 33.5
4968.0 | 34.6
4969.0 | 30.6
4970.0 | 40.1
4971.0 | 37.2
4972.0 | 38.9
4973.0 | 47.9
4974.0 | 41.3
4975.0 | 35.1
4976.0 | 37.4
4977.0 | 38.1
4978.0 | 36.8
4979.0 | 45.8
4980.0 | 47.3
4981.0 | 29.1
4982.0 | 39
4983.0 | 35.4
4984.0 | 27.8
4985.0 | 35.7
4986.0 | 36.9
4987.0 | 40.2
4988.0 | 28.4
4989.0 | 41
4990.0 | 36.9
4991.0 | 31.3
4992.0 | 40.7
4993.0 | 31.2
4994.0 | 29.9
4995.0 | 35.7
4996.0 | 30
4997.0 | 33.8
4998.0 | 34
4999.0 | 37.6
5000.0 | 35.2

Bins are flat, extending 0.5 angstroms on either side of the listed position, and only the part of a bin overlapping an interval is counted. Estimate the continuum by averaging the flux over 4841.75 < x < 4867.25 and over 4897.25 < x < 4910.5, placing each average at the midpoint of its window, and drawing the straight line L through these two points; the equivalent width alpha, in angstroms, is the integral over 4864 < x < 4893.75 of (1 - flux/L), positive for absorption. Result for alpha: 1.84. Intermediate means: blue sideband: 34.1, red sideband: 40.5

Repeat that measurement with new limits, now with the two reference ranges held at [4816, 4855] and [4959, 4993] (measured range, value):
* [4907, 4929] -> -0.67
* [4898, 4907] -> -1.20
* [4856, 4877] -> 1.76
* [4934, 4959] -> -1.78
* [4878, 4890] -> 0.44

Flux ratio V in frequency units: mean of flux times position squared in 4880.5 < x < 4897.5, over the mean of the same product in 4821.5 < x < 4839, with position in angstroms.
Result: 1.03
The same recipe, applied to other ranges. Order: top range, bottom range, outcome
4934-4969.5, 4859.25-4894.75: 1.09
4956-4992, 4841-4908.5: 1.04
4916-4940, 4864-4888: 1.15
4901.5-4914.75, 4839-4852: 1.13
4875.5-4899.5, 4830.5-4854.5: 1.03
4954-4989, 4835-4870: 1.09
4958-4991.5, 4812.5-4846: 1.08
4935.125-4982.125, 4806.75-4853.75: 1.10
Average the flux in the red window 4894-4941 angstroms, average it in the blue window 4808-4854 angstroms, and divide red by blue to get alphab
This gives 1.1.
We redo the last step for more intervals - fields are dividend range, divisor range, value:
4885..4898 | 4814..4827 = 1.08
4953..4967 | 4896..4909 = 0.84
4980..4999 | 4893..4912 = 0.87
